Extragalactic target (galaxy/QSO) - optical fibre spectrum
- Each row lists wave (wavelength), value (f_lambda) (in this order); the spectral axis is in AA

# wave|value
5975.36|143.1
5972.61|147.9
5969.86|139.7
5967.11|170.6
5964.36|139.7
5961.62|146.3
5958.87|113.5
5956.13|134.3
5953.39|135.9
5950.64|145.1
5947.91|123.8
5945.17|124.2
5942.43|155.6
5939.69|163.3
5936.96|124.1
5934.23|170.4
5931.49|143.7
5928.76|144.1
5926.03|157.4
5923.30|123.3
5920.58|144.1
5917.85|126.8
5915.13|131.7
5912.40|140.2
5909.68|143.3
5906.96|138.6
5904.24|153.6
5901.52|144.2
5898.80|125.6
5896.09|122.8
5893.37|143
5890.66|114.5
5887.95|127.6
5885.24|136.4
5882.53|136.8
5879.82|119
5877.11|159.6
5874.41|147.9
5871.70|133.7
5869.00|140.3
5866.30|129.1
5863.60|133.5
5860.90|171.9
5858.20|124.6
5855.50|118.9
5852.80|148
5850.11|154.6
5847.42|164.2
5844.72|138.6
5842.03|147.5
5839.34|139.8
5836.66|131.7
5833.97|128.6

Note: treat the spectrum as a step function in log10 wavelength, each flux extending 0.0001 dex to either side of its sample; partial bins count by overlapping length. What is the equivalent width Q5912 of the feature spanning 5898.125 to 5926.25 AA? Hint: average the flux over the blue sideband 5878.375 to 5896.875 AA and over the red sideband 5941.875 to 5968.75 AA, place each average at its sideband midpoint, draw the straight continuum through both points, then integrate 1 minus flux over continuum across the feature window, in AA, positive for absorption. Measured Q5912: -1.3 AA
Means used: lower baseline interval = 129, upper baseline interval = 138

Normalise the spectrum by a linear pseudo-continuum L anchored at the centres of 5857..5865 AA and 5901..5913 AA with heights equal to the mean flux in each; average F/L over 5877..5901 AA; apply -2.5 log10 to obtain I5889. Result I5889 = 0.11 mag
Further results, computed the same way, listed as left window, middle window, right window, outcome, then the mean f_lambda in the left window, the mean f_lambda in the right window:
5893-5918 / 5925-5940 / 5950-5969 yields -0.080 mag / 137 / 141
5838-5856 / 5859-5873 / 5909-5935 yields 0.028 mag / 146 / 142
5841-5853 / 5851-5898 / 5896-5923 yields 0.071 mag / 151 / 137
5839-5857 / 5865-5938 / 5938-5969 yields 0.037 mag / 145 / 141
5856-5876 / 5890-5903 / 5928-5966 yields 0.070 mag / 139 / 140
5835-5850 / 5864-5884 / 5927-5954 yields 0.051 mag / 145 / 143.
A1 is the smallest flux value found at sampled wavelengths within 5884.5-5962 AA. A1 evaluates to 113.5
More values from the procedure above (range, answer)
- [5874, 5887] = 119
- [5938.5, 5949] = 123.8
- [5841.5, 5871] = 118.9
